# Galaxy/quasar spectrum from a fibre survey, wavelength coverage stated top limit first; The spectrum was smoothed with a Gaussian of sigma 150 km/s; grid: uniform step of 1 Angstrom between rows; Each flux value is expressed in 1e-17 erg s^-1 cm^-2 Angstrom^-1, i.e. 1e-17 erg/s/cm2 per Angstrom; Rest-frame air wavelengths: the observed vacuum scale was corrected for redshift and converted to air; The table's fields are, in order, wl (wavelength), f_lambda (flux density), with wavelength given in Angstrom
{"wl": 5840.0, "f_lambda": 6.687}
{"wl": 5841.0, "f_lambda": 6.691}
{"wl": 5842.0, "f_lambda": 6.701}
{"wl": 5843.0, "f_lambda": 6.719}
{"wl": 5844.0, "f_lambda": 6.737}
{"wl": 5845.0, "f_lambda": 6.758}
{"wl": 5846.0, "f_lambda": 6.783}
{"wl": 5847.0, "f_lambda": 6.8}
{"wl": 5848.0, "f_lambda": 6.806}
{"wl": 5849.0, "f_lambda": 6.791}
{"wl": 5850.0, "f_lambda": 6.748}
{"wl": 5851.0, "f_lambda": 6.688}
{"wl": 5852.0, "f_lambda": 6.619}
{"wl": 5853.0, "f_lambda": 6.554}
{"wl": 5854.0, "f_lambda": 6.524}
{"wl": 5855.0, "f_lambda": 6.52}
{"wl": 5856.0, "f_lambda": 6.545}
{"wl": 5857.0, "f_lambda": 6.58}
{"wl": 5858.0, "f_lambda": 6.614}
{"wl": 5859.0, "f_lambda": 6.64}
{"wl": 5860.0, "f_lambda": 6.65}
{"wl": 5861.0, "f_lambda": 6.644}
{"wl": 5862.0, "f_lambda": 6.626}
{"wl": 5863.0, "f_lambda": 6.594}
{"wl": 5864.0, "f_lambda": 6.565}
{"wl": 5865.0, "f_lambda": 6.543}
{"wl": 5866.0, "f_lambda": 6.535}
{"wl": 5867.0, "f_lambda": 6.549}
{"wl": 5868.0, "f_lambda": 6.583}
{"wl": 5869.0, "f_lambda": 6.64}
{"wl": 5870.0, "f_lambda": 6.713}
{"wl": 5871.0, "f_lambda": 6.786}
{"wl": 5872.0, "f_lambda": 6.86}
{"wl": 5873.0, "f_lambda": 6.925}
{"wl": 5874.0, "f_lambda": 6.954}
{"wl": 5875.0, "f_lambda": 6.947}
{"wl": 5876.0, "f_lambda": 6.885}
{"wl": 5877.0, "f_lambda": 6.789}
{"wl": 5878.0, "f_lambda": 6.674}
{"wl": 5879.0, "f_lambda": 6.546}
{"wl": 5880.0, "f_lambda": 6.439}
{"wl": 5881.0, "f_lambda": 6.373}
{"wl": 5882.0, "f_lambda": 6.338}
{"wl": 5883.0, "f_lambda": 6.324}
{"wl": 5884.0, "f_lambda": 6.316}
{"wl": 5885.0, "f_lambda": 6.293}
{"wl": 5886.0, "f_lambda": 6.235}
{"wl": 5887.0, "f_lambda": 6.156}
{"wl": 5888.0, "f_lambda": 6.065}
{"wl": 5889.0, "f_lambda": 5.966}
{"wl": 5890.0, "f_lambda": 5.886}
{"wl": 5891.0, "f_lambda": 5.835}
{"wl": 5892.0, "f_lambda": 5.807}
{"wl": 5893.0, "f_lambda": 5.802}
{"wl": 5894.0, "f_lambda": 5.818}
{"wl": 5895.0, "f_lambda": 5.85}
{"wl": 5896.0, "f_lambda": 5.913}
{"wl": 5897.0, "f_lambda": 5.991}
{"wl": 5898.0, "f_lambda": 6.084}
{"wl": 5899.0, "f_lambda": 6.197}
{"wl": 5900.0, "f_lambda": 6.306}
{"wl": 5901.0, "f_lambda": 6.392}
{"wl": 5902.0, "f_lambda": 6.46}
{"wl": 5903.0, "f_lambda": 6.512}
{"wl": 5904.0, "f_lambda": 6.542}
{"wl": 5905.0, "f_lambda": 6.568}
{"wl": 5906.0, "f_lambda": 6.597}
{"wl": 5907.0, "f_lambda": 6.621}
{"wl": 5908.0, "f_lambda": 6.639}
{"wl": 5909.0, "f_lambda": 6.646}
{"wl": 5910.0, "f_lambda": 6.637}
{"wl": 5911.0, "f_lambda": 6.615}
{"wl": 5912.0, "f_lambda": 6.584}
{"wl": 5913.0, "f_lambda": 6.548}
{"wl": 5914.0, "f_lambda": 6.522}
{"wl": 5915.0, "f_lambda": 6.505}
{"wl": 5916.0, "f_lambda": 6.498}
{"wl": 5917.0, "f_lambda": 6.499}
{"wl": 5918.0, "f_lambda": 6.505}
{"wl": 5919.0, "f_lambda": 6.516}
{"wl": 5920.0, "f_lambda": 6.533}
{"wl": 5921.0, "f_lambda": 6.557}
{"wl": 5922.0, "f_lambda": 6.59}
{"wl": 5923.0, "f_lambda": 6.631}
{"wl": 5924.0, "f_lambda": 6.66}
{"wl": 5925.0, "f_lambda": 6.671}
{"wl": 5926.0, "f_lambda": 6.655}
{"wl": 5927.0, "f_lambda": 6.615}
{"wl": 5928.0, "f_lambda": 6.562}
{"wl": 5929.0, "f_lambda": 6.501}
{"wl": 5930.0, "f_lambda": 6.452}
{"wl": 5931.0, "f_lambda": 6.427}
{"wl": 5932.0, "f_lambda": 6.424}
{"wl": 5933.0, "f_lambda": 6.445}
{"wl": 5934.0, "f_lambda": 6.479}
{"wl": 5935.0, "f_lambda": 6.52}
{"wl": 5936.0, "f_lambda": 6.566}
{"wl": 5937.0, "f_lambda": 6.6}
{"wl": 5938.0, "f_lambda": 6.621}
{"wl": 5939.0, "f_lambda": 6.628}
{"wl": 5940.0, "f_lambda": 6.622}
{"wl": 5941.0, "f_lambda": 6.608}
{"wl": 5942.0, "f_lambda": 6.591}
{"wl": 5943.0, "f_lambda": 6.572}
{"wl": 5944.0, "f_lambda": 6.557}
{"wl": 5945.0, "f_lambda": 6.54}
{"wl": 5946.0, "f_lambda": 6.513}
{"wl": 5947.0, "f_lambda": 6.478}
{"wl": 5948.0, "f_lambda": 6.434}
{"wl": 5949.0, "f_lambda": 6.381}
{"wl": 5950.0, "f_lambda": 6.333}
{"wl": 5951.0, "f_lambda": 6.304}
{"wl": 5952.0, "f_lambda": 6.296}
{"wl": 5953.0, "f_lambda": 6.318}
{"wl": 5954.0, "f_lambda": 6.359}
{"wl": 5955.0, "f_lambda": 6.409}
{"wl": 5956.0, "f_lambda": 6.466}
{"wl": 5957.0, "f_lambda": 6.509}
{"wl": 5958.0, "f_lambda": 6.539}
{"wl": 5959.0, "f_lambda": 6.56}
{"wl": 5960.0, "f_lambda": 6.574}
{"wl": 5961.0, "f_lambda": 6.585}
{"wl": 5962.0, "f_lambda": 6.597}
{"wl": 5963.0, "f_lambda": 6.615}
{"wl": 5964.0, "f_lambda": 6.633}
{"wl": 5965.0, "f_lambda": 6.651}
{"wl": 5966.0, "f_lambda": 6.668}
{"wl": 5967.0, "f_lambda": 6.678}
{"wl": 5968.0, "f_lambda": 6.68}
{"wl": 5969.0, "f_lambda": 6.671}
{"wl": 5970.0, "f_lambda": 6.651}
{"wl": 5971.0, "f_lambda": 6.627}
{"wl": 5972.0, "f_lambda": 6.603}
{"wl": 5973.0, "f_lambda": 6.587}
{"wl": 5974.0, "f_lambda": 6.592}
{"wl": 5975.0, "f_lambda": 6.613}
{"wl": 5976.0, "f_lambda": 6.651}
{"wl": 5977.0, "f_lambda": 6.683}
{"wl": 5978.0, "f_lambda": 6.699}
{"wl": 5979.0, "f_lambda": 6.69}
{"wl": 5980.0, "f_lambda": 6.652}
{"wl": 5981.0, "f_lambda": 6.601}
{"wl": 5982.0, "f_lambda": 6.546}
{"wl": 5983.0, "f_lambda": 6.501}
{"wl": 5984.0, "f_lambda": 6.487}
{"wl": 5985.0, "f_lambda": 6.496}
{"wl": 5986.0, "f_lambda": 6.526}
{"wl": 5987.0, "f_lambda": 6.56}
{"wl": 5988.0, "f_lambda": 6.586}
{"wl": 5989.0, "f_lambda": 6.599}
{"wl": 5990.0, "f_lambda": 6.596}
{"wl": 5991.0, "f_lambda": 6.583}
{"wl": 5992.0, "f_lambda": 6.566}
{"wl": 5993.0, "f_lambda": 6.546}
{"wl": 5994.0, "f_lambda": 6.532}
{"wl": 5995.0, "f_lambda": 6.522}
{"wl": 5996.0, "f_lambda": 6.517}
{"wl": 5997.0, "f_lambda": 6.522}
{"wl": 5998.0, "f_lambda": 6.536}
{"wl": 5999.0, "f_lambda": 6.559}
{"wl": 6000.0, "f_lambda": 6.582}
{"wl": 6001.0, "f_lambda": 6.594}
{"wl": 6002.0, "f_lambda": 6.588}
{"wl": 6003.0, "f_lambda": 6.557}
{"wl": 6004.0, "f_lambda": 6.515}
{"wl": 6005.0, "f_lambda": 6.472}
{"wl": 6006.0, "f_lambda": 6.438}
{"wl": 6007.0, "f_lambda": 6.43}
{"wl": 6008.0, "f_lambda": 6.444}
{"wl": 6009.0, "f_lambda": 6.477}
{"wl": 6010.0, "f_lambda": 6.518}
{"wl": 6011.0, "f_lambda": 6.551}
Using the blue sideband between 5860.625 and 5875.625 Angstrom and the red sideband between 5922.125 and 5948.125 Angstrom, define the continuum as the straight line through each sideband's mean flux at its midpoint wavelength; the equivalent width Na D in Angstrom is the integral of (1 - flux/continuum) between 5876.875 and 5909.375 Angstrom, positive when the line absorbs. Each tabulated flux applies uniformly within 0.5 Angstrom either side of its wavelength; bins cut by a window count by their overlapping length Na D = 1.9 Angstrom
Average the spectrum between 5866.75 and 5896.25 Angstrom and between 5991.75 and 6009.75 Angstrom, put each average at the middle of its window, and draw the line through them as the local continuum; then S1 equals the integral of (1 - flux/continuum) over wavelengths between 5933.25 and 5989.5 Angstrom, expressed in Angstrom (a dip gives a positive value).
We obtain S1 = -0.7 Angstrom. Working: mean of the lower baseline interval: 6.38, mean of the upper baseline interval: 6.52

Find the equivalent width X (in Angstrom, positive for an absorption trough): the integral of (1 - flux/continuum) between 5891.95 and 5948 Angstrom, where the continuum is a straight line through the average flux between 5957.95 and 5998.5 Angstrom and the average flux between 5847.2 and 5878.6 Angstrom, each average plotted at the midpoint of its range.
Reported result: 1.5 Angstrom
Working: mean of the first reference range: 6.68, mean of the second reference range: 6.59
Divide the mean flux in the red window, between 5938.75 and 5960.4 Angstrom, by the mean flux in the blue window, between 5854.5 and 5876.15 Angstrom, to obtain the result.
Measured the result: 0.97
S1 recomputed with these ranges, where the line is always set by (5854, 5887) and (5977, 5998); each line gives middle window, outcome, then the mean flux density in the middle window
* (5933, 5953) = 0.2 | 6.5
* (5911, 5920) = 0.1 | 6.53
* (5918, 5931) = 0.0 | 6.57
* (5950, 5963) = 0.2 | 6.46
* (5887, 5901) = 1.3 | 5.99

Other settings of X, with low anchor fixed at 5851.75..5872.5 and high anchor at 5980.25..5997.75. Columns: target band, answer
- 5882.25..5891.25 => 0.6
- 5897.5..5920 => 0.3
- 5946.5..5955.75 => 0.3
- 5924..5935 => 0.1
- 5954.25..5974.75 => -0.1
